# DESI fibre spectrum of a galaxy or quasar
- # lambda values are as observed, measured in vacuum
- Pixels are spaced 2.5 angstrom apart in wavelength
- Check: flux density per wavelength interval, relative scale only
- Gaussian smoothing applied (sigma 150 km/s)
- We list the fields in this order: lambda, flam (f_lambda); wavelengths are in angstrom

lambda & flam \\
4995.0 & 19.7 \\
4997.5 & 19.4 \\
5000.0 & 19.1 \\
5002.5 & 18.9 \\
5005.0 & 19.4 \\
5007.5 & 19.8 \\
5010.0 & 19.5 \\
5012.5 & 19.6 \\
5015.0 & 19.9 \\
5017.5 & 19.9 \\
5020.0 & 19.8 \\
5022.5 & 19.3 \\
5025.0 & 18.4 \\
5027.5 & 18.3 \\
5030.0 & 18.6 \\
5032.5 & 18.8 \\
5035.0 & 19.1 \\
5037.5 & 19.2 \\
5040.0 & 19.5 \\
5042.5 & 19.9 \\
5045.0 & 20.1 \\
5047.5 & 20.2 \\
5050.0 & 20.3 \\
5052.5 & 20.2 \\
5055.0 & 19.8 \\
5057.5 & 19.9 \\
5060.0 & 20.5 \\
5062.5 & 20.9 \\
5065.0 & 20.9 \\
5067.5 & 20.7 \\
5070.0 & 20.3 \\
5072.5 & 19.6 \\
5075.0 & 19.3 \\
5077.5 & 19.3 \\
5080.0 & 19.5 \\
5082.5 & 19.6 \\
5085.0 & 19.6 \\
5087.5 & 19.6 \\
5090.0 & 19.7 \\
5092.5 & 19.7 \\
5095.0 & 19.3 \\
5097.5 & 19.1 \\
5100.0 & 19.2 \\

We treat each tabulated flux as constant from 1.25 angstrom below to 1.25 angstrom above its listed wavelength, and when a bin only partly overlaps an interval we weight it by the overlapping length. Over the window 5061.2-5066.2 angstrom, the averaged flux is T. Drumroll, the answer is 20.9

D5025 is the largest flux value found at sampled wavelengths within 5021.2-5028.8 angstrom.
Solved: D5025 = 19.3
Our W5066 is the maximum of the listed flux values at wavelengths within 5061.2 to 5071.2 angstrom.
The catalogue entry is 20.9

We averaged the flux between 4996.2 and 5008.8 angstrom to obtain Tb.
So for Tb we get 19.3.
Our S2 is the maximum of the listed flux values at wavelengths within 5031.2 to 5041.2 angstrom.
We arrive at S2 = 19.5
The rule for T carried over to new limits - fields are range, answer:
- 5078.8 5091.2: 19.6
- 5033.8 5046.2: 19.6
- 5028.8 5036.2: 18.8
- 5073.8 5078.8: 19.3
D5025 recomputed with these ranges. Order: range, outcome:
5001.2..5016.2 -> 19.9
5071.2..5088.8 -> 19.6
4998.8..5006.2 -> 19.4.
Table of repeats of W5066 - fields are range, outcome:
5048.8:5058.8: 20.3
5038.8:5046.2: 20.1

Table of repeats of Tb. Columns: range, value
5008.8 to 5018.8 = 19.7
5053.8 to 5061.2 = 20.1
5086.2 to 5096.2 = 19.6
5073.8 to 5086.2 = 19.5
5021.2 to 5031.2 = 18.7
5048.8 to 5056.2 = 20.1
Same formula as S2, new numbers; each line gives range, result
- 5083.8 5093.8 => 19.7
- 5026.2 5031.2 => 18.6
